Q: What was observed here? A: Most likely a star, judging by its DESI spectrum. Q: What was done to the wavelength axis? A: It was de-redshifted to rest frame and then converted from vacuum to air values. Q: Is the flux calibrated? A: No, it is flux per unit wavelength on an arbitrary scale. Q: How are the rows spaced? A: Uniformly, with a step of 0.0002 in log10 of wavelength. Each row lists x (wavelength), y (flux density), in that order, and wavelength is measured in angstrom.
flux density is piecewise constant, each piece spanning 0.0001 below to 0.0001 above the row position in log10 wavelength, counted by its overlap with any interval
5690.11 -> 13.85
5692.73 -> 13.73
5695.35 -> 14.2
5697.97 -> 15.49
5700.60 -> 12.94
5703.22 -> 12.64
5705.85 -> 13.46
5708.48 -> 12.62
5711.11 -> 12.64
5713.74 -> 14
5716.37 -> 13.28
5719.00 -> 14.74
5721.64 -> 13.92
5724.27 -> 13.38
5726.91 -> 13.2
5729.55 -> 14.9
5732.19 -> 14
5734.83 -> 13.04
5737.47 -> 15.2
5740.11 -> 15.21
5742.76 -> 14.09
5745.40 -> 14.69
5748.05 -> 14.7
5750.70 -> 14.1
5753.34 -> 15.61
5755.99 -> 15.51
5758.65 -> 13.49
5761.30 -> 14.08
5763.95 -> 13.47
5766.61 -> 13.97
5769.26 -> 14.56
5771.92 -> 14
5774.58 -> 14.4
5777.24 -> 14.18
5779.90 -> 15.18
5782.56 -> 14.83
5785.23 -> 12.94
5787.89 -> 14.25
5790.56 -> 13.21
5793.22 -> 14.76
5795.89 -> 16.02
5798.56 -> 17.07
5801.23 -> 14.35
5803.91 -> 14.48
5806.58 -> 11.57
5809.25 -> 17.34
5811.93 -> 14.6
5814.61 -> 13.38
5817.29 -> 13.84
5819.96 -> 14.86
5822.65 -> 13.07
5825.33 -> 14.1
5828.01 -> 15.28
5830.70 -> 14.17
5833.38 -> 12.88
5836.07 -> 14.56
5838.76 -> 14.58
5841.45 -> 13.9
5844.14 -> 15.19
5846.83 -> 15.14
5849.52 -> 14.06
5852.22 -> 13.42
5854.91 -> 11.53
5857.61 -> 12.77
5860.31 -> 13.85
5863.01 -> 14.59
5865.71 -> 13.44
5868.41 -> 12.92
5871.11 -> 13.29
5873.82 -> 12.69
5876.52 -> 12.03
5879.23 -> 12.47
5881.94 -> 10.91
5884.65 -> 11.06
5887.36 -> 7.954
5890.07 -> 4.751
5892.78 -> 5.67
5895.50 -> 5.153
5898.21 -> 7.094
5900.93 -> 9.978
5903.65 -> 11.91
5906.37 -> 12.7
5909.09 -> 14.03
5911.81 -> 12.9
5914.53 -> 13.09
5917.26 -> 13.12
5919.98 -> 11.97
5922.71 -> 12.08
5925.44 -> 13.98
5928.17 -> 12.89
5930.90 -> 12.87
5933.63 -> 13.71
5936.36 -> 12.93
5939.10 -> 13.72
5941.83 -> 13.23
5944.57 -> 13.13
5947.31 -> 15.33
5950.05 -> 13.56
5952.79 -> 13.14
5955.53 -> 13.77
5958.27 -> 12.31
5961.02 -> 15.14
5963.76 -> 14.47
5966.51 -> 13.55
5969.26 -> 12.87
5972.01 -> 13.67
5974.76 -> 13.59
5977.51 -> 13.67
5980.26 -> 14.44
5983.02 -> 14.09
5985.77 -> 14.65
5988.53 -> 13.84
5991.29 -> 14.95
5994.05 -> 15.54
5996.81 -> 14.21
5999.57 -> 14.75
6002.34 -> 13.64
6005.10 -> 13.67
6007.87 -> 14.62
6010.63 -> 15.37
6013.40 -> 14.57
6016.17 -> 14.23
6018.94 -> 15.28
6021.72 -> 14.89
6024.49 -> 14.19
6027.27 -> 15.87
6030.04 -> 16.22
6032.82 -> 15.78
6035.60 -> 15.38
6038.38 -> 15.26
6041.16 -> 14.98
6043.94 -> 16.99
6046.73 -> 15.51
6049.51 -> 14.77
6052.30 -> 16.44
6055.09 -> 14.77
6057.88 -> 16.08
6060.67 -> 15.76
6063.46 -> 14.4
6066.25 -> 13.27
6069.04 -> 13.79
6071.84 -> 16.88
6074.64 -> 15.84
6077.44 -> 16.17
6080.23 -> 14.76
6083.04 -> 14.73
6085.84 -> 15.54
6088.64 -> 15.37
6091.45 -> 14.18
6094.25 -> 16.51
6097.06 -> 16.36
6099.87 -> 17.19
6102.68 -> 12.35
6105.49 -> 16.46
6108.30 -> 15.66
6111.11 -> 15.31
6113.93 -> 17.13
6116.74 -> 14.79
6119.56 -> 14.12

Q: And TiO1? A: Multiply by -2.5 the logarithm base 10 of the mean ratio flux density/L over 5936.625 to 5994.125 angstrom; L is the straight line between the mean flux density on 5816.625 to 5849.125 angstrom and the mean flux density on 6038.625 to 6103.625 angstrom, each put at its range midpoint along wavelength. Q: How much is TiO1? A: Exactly 0.08 mag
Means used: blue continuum 14.3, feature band 13.9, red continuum 15.4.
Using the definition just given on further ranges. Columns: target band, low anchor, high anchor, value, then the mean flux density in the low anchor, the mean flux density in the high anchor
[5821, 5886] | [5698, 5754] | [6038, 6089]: 0.08 mag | 13.9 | 15.3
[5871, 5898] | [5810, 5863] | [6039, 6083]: 0.46 mag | 14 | 15.3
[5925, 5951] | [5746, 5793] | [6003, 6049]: 0.10 mag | 14.3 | 15.1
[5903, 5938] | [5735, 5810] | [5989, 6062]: 0.15 mag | 14.5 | 15.1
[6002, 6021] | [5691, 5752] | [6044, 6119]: 0.04 mag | 13.9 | 15.4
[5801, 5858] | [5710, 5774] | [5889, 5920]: -0.17 mag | 14.2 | 10.2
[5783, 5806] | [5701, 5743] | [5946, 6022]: -0.05 mag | 13.7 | 14.2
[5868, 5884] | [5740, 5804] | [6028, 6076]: 0.21 mag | 14.5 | 15.4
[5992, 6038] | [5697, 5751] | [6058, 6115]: 0.01 mag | 13.9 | 15.4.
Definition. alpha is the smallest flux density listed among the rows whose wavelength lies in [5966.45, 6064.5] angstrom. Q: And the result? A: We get 12.87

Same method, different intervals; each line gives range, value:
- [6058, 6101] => 13.27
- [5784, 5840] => 11.57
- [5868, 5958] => 4.751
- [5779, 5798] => 12.94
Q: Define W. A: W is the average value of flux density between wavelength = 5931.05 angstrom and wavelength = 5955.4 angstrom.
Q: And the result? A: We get 13.6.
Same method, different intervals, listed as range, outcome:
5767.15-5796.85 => 14.4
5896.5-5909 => 10.6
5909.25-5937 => 13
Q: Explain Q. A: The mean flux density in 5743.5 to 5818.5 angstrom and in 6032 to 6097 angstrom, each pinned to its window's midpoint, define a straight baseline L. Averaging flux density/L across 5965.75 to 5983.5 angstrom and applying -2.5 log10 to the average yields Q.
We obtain 0.11 mag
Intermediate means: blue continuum 14.4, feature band 13.7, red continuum 15.4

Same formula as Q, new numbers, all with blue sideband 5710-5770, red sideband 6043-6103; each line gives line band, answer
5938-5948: 0.09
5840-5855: 0.04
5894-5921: 0.31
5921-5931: 0.15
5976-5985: 0.07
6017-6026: 0.03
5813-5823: 0.04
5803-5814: 0.00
